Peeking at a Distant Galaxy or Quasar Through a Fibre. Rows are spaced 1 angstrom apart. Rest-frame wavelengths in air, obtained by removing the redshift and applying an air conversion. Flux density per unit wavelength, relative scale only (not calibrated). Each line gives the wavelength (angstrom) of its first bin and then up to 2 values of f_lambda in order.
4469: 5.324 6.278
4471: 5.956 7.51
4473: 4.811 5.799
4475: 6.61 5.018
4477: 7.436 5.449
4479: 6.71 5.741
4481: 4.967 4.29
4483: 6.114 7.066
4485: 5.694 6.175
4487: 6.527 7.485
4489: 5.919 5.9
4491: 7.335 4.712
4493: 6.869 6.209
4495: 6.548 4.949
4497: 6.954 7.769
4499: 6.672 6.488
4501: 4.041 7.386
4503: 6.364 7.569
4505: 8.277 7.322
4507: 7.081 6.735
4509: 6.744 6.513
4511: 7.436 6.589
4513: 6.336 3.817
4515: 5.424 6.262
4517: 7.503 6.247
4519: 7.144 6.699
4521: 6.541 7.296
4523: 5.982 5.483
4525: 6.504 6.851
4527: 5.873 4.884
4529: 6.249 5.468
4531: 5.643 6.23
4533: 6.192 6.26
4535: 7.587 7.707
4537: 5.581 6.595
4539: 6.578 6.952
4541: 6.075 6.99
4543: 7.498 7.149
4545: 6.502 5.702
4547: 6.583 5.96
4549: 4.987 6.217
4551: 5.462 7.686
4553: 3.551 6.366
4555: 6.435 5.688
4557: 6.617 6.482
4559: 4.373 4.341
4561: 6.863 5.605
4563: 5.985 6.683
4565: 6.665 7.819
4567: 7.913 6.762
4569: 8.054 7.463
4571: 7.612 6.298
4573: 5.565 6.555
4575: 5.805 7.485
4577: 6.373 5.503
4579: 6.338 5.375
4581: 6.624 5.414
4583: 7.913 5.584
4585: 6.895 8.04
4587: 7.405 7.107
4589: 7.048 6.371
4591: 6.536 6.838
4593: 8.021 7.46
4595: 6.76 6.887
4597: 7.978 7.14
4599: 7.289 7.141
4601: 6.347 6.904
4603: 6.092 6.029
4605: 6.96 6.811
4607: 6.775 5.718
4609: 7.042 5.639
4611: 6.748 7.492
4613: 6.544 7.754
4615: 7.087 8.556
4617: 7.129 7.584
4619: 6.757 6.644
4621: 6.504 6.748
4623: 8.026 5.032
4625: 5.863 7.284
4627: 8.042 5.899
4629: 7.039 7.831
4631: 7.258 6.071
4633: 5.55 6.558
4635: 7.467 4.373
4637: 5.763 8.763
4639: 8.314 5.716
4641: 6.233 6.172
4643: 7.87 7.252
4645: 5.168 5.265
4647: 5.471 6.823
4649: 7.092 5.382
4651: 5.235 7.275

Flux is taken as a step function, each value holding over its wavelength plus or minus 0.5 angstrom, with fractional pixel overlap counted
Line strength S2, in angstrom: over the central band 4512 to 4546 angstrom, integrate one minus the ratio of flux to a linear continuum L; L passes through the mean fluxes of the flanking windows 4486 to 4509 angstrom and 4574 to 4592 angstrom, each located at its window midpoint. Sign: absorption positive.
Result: 1.2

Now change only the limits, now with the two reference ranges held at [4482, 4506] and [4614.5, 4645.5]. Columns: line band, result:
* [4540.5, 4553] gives 0.6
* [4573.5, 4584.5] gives 0.7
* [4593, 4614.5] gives -0.4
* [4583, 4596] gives -0.7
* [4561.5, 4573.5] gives -0.4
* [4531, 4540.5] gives 0.0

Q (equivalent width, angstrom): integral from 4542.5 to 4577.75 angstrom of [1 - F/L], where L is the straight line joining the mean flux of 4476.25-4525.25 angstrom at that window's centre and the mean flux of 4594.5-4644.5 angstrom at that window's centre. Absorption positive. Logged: 1.28 angstrom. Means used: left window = 6.39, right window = 6.83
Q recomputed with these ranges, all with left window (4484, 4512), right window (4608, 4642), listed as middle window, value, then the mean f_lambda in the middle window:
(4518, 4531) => 0.8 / 6.22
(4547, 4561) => 1.9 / 5.78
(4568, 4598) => -0.3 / 6.81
